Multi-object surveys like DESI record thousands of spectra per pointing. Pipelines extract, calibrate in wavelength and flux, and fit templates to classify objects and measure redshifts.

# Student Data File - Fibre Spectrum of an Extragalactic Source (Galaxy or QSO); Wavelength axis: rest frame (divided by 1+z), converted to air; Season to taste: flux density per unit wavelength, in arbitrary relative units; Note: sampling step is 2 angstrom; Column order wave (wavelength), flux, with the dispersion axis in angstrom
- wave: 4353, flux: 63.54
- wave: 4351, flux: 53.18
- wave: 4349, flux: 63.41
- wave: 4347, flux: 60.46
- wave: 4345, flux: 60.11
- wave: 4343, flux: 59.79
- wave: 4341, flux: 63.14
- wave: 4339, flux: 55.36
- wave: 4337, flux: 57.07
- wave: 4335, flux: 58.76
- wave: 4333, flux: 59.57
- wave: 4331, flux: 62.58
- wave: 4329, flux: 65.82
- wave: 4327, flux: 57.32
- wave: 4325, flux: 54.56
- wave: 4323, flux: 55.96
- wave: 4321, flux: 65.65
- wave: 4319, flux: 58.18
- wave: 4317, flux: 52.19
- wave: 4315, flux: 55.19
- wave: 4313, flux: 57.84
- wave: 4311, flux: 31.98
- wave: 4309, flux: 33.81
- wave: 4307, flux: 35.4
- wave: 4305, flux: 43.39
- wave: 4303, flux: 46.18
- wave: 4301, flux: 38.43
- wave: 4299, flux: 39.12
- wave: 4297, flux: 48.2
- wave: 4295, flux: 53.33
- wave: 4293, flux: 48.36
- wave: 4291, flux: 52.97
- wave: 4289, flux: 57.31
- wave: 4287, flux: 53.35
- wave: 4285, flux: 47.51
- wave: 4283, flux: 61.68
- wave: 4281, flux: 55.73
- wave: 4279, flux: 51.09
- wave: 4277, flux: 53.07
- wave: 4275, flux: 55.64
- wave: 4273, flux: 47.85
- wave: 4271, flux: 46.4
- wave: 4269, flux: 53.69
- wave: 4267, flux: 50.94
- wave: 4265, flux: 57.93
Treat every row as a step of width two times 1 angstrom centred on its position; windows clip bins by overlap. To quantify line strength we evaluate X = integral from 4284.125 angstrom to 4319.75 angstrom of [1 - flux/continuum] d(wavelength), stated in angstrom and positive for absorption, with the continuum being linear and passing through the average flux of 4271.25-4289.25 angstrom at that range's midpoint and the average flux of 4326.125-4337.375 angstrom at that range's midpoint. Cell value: 5.6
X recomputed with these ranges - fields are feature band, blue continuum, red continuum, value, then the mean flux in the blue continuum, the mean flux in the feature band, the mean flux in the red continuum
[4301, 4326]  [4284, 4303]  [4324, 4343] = 2.51 angstrom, 48.6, 48.8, 59.4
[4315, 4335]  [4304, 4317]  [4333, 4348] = -3.04 angstrom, 43.6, 58.9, 59.3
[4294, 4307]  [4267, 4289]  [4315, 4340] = 2.64 angstrom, 52.7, 44.1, 58.4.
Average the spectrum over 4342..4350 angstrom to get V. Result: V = 60.9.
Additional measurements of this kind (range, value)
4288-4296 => 53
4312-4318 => 55.1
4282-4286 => 54.6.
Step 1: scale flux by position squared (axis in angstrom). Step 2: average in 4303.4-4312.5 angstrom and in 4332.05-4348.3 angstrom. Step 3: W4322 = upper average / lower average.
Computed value 1.59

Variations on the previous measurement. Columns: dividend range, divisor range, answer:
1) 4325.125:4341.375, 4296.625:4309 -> 1.48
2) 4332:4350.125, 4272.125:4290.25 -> 1.14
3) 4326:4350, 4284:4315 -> 1.33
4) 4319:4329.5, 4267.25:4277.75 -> 1.19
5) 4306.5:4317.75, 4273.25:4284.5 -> 0.83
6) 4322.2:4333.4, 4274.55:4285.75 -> 1.12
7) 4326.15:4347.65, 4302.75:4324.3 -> 1.24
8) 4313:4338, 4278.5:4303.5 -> 1.18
